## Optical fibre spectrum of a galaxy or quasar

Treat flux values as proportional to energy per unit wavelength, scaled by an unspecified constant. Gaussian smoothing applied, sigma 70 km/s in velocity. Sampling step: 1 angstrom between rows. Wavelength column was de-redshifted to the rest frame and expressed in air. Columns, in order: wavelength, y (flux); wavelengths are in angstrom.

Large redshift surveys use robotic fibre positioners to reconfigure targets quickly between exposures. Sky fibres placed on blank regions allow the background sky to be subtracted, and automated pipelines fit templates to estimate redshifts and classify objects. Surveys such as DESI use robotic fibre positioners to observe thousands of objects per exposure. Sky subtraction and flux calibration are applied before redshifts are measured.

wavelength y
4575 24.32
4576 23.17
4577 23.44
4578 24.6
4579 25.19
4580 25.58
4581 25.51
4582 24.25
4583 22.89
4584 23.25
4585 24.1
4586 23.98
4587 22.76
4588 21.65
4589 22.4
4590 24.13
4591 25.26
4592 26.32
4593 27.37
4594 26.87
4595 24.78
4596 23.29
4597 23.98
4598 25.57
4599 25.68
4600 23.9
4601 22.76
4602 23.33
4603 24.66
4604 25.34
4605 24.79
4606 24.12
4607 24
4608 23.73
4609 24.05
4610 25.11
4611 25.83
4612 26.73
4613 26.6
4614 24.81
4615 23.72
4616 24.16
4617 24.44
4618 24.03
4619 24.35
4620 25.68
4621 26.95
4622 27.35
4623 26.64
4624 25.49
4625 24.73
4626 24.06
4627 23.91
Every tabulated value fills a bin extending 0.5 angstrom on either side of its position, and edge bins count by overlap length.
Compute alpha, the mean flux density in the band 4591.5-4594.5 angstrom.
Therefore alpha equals 26.9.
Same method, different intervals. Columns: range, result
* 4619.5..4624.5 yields 26.4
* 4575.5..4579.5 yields 24.1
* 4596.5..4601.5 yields 24.4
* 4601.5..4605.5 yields 24.5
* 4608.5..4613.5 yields 25.7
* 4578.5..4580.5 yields 25.4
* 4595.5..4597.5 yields 23.6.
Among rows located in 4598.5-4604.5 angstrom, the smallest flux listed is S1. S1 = 22.76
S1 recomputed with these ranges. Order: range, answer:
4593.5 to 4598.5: 23.29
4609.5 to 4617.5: 23.72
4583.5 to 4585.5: 23.25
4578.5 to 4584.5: 22.89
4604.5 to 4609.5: 23.73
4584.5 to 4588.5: 21.65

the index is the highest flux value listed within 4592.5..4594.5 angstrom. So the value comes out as 27.37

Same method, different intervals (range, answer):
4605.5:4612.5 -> 26.73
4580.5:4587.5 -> 25.51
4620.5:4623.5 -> 27.35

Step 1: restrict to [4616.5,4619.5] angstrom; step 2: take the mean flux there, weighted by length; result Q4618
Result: 24.3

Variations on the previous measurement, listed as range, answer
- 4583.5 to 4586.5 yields 23.8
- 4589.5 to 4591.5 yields 24.7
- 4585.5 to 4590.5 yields 23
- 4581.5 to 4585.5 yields 23.6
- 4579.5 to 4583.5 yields 24.6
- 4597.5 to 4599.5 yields 25.6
